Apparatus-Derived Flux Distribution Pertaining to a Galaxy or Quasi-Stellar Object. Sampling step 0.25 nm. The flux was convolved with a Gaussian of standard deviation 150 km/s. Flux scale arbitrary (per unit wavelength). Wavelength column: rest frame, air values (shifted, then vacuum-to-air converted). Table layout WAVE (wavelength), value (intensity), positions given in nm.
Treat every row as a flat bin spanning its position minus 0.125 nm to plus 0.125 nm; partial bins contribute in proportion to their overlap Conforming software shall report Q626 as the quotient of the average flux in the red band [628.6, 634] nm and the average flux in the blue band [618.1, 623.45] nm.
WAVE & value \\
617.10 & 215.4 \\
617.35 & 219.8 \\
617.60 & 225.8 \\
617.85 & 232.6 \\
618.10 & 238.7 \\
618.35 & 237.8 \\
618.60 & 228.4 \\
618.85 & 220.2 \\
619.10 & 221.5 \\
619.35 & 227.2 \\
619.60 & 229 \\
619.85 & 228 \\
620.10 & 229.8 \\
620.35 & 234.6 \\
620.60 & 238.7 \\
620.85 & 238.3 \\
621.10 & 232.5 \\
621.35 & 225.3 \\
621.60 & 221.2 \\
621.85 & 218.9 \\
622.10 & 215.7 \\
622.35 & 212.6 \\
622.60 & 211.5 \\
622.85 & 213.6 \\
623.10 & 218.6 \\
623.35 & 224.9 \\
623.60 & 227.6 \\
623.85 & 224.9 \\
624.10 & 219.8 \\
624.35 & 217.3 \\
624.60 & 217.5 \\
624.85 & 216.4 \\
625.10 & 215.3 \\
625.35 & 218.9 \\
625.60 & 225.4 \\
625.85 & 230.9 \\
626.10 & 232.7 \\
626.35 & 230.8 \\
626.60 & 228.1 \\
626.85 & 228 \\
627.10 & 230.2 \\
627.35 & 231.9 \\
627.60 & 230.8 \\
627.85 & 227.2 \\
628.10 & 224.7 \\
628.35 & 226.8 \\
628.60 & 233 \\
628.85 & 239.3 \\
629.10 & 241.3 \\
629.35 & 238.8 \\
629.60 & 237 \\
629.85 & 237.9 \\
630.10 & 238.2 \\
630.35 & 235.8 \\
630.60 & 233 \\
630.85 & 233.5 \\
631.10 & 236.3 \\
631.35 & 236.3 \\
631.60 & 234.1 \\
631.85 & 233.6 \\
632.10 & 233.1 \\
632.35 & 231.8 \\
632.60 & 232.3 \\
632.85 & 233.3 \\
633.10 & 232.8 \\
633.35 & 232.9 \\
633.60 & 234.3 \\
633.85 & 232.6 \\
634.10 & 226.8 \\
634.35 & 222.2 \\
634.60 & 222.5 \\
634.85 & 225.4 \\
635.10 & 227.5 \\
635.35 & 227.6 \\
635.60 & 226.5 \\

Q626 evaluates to 1.04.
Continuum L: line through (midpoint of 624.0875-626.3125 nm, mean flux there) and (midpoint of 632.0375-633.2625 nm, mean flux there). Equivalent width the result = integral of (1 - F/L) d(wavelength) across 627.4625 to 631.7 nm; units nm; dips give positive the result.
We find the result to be -0.11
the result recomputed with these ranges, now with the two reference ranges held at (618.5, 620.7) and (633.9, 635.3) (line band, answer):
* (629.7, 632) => -0.09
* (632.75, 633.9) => -0.04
